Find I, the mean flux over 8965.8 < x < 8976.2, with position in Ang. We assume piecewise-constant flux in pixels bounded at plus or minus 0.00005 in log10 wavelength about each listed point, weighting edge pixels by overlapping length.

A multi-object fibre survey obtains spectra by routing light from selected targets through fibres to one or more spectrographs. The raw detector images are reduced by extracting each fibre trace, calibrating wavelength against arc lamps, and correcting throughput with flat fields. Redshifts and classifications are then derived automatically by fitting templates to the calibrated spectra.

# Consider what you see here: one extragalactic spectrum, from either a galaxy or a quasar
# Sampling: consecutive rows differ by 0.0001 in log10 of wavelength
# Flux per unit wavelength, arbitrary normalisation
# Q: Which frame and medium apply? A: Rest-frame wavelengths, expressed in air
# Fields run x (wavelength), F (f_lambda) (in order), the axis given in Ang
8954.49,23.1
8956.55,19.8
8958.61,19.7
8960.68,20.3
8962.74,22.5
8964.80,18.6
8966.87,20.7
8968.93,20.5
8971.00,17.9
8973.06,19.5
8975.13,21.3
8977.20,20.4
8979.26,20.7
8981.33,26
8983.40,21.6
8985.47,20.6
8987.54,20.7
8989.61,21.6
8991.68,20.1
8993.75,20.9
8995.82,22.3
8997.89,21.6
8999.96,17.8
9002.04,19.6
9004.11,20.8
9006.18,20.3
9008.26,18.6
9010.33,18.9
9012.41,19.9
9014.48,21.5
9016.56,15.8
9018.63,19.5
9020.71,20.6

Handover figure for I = 20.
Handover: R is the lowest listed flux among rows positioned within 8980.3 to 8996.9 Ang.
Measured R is 20.1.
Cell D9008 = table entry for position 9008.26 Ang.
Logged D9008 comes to 18.6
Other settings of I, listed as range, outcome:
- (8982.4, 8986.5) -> 21.1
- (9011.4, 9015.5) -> 20.7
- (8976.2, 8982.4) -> 22.4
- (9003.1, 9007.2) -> 20.6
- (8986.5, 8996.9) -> 21.1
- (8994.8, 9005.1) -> 20.4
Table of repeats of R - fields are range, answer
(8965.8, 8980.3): 17.9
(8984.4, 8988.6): 20.6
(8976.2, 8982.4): 20.4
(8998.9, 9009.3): 17.8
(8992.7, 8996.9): 20.9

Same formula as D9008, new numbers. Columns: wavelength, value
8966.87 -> 20.7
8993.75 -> 20.9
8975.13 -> 21.3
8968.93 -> 20.5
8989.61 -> 21.6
